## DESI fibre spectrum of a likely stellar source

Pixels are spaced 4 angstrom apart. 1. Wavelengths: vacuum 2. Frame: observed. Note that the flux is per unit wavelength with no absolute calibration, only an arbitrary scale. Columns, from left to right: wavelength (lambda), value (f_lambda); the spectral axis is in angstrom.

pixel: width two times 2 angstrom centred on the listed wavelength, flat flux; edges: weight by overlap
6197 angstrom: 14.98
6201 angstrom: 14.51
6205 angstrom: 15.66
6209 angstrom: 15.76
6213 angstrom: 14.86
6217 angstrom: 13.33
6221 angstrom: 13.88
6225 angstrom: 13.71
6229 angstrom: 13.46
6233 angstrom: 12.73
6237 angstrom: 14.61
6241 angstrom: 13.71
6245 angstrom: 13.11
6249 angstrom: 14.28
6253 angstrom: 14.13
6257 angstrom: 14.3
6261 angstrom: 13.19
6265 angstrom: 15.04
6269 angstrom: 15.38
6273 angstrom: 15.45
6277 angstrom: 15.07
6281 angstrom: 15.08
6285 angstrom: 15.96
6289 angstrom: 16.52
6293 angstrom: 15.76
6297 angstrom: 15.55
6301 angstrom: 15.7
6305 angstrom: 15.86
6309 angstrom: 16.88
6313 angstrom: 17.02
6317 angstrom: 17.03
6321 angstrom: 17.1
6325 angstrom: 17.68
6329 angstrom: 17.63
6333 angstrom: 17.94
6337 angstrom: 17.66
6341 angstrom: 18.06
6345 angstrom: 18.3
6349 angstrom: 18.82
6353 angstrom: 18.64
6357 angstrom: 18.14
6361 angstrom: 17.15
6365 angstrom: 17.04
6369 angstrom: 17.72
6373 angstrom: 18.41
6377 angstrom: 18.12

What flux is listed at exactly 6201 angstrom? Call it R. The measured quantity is 14.51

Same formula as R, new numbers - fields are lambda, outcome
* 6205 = 15.66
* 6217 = 13.33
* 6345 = 18.3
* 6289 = 16.52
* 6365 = 17.04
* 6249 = 14.28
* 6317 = 17.03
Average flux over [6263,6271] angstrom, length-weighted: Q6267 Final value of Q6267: 15.2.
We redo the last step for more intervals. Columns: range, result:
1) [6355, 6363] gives 17.6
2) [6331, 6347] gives 18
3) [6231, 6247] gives 13.5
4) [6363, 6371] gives 17.4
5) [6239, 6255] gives 13.8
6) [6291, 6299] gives 15.7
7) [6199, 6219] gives 14.8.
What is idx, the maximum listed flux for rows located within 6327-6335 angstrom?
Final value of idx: 17.94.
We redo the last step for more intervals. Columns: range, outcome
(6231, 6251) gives 14.61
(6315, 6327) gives 17.68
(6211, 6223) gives 14.86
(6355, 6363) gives 18.14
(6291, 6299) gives 15.76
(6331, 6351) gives 18.82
